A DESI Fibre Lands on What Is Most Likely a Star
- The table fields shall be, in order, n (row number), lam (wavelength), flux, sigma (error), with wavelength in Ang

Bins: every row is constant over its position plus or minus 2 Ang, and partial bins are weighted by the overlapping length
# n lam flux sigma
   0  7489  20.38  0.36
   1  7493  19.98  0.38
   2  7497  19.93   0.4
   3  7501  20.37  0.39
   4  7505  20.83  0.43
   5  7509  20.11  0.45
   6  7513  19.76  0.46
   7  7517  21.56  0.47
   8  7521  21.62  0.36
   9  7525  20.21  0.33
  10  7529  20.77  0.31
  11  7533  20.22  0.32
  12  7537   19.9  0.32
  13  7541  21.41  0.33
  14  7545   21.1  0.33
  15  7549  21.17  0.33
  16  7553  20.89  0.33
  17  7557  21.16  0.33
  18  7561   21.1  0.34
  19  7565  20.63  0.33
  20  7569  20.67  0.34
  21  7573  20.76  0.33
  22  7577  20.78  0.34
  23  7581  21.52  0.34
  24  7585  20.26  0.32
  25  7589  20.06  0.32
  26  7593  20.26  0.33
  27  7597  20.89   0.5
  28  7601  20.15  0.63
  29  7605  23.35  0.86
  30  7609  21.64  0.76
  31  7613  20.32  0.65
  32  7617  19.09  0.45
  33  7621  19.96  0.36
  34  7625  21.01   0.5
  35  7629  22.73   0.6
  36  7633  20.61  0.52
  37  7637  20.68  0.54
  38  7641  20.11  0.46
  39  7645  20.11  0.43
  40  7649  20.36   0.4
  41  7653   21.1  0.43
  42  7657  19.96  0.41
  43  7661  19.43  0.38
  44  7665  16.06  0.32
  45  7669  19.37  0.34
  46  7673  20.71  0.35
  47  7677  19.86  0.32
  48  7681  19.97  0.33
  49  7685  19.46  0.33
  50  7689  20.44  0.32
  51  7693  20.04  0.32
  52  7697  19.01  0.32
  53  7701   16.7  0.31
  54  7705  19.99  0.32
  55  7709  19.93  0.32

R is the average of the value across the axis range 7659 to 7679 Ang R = 19.1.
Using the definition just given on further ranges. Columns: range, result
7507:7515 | 19.9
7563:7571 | 20.6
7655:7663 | 19.7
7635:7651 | 20.3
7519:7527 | 20.9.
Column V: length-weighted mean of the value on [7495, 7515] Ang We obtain 20.2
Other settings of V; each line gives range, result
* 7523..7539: 20.3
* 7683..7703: 19.1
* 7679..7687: 19.7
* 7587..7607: 20.9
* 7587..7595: 20.2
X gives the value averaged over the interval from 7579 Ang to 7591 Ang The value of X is 20.6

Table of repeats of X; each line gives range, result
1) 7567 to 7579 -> 20.7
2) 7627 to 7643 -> 21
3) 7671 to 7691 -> 20.1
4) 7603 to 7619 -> 21.1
